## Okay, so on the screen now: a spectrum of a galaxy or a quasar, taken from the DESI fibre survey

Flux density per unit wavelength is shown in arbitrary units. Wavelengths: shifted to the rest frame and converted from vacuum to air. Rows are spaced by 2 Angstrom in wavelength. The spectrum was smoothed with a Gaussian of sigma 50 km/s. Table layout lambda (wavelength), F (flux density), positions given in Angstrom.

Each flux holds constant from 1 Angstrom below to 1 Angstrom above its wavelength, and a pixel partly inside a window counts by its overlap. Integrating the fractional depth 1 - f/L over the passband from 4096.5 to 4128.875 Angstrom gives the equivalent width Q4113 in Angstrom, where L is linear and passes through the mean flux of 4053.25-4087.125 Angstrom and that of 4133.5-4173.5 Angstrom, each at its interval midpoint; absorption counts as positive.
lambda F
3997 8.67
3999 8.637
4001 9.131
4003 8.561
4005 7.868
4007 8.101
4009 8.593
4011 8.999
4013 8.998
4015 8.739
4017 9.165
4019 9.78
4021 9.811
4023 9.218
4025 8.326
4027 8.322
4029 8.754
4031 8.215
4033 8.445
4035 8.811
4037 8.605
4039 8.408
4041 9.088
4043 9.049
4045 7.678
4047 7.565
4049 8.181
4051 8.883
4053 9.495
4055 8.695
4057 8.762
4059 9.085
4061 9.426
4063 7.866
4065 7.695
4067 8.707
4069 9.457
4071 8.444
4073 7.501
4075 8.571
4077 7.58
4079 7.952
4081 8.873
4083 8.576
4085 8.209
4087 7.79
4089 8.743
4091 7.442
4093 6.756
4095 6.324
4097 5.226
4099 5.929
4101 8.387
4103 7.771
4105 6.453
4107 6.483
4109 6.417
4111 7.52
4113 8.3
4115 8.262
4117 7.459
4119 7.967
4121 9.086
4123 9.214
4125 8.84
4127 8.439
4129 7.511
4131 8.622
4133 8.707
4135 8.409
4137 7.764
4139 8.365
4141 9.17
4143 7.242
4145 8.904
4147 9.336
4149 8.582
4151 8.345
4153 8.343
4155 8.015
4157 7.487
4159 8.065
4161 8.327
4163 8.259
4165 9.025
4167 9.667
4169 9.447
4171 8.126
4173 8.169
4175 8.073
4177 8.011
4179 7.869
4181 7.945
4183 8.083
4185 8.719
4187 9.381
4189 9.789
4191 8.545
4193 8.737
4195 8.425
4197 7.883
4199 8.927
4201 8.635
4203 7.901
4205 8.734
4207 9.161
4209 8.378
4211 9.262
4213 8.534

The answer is 3.13 Angstrom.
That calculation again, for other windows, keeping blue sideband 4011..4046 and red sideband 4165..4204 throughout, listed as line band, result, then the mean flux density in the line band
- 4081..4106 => 3.8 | 7.36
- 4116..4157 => 1.1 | 8.39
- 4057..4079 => 0.8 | 8.43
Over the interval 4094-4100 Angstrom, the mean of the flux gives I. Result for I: 5.83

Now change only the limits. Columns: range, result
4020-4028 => 8.92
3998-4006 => 8.55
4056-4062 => 9.09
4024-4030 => 8.47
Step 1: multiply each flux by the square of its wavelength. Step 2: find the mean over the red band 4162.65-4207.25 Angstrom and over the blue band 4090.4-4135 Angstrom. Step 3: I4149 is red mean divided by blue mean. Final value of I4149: 1.2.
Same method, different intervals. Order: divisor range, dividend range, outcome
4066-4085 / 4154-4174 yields 1.05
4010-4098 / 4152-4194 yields 1.07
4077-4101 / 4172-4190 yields 1.18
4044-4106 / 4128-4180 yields 1.09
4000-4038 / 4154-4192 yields 1.04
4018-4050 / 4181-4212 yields 1.09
